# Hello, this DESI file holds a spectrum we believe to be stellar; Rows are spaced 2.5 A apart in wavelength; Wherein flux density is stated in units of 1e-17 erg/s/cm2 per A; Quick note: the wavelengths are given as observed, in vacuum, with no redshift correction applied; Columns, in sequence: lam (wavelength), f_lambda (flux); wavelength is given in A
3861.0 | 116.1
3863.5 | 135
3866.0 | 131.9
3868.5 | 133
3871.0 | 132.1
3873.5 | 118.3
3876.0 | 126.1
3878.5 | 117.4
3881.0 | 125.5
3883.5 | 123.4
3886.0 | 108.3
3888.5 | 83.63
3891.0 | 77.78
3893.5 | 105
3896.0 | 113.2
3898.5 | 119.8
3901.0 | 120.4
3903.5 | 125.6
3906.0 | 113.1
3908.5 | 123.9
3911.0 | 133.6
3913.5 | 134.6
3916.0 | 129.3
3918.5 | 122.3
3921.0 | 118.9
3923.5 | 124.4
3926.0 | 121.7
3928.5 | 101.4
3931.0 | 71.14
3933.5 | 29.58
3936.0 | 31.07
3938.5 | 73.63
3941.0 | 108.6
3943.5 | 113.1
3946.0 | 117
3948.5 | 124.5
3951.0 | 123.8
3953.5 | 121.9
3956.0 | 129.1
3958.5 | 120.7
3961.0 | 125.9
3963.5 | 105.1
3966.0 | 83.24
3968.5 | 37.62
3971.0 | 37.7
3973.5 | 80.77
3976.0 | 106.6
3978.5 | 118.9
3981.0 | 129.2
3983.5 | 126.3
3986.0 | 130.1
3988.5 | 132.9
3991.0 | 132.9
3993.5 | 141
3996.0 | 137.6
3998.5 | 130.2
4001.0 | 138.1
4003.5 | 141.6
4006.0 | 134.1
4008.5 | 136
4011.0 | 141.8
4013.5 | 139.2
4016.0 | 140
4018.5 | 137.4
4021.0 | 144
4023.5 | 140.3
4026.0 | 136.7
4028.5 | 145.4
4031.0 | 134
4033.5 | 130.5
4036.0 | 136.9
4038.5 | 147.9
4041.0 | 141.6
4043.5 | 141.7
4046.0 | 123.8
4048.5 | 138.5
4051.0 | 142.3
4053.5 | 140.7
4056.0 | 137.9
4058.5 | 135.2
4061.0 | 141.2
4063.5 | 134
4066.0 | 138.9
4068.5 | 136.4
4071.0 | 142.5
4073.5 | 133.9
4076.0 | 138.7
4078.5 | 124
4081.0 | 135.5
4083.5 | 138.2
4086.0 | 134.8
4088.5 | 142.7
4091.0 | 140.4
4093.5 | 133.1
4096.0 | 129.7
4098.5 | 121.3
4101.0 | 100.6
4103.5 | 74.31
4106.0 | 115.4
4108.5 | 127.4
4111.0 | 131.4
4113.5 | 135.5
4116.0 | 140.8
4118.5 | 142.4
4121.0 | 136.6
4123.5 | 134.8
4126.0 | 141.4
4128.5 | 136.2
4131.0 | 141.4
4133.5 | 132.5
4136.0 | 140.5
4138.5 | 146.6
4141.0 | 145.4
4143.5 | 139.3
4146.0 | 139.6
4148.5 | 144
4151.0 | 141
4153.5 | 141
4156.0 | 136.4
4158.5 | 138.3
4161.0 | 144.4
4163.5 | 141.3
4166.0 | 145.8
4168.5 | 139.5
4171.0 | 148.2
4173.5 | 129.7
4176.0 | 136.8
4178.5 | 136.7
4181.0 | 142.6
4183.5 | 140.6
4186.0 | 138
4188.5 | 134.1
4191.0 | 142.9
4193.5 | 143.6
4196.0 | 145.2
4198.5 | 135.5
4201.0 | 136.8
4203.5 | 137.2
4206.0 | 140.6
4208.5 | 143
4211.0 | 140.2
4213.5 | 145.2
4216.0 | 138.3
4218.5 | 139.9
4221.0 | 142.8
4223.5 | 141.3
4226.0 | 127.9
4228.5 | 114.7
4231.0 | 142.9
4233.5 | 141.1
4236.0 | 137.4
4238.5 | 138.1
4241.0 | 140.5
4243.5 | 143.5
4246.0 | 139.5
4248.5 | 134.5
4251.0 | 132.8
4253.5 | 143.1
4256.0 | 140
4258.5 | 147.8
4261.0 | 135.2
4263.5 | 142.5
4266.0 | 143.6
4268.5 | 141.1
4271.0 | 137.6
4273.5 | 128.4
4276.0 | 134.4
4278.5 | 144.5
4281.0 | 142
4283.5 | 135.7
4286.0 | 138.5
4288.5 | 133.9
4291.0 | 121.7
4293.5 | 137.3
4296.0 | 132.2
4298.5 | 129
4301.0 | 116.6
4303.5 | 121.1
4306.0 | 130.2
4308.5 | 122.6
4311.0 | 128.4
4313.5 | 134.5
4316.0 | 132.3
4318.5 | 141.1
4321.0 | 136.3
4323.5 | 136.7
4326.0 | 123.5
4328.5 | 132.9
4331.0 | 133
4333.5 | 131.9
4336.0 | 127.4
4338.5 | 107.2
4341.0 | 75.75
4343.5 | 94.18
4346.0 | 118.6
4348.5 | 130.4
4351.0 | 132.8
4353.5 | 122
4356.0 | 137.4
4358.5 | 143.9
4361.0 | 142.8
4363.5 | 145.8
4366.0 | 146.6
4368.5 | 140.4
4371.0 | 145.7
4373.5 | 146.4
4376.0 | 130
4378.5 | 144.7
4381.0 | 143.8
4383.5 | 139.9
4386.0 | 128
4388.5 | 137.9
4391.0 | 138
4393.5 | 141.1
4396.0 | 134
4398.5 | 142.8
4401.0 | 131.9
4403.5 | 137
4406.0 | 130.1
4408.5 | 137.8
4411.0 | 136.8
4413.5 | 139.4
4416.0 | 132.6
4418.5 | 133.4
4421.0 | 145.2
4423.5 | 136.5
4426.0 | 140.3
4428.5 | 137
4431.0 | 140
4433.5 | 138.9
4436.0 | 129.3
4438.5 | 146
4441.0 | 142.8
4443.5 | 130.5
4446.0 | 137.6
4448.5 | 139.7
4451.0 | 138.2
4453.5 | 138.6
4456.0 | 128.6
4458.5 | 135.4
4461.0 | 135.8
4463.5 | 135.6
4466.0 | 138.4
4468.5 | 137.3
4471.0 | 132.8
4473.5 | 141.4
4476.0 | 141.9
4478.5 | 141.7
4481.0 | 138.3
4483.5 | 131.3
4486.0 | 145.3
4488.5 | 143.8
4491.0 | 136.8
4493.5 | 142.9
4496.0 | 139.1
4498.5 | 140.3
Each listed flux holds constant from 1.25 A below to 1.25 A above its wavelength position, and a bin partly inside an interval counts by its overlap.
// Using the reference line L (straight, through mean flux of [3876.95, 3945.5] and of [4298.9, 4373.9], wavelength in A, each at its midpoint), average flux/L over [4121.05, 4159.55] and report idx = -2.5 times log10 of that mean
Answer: -0.18 mag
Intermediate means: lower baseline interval 107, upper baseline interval 129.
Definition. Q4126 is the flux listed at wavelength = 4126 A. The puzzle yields 141.4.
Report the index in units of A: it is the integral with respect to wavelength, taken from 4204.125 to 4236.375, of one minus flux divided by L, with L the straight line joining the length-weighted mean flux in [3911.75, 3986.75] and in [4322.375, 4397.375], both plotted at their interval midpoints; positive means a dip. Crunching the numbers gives -4.2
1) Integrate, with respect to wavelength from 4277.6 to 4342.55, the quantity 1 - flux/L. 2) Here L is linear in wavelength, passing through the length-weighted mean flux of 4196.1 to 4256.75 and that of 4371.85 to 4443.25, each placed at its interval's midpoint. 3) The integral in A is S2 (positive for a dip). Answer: 4.5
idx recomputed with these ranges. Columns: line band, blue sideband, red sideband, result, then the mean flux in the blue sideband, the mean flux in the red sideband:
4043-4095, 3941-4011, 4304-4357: -0.149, 117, 125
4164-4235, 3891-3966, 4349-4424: -0.103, 109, 138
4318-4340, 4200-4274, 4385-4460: 0.072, 139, 137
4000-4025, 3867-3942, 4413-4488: -0.211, 109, 138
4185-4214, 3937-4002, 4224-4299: -0.068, 112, 137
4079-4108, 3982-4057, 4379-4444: 0.109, 137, 138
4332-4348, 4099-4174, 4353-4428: 0.240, 135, 139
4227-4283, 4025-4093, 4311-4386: -0.039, 138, 132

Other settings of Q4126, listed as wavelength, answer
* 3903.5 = 125.6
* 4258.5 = 147.8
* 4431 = 140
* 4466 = 138.4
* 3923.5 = 124.4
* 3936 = 31.07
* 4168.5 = 139.5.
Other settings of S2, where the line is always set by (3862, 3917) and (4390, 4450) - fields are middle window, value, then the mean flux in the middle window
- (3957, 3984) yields 5.6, 96.9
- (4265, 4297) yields -0.8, 136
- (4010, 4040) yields -3.7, 140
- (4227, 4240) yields -0.4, 135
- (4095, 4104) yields 1.3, 109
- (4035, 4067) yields -3.5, 139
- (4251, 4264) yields -0.9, 141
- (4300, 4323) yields 0.7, 130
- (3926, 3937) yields 5.0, 66.1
